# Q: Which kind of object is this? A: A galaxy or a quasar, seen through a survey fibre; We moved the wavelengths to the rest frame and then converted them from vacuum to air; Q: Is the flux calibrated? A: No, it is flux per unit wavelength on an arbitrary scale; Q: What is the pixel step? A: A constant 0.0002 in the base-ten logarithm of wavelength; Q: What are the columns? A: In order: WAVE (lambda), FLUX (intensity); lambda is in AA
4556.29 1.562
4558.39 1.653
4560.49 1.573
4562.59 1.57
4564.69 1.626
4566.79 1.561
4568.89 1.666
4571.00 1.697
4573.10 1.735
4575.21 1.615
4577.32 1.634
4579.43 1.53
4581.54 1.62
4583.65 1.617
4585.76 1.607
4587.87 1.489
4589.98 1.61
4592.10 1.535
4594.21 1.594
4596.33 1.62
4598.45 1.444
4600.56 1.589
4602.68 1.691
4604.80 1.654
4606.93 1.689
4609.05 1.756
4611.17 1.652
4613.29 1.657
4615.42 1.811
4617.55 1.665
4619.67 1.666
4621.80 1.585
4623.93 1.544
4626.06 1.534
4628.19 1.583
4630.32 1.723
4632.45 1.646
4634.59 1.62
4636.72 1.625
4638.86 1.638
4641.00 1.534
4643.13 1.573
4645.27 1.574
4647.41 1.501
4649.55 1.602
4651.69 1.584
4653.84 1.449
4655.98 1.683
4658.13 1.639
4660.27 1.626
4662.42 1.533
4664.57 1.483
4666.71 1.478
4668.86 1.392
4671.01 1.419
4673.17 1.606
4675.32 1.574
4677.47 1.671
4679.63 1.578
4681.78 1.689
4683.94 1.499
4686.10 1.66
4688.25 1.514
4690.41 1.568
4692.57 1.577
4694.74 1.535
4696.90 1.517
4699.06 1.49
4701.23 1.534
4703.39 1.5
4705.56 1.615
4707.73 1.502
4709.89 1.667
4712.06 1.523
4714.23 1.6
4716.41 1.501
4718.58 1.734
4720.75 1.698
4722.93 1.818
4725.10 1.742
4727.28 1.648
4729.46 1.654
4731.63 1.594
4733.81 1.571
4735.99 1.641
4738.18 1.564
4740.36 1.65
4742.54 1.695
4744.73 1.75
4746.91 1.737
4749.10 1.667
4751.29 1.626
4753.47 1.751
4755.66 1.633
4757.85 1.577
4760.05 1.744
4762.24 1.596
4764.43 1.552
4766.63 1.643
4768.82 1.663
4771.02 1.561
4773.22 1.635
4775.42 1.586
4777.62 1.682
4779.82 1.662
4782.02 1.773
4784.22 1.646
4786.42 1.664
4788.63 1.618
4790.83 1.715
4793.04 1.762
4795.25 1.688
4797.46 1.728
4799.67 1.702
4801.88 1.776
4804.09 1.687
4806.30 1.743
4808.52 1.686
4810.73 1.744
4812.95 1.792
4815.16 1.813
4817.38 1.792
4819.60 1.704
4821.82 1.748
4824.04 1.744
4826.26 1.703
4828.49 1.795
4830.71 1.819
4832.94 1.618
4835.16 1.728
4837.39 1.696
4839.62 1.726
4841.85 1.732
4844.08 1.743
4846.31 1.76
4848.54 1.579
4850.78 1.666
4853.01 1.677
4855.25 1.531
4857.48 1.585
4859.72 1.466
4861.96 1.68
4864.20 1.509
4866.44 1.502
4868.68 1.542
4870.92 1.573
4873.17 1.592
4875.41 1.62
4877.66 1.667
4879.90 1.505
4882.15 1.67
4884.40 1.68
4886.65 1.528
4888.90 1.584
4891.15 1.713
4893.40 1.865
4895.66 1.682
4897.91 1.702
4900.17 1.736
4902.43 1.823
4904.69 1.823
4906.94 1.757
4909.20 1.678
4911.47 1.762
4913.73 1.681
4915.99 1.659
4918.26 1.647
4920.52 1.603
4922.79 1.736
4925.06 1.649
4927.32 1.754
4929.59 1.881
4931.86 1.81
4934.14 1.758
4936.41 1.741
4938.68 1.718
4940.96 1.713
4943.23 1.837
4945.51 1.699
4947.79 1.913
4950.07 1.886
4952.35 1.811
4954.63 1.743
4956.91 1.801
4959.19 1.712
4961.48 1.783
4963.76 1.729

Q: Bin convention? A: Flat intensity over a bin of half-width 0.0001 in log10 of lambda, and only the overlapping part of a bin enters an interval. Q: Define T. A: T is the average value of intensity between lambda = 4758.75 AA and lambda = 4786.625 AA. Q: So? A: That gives 1.65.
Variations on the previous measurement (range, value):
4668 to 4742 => 1.59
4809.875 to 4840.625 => 1.74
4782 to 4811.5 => 1.71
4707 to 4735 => 1.64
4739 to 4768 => 1.66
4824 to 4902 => 1.65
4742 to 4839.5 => 1.7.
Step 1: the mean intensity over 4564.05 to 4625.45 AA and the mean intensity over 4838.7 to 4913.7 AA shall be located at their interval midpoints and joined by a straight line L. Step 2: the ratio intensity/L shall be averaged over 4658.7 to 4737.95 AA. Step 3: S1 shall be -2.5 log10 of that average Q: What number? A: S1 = 0.04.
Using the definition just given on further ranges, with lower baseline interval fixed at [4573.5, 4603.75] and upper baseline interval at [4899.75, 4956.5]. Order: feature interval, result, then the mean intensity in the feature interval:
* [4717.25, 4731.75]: -0.03 mag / 1.7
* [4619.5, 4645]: 0.00 mag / 1.6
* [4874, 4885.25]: 0.07 mag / 1.63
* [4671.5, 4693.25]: 0.03 mag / 1.59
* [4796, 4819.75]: -0.03 mag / 1.74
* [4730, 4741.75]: 0.03 mag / 1.61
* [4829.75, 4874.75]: 0.05 mag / 1.64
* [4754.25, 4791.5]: 0.02 mag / 1.64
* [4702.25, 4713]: 0.06 mag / 1.56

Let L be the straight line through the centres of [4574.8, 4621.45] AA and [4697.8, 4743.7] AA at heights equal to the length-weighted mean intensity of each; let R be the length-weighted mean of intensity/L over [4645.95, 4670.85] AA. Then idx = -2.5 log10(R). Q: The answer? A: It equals 0.06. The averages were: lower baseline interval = 1.62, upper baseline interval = 1.62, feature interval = 1.54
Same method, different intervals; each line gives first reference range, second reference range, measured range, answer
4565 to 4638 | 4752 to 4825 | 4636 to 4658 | 0.04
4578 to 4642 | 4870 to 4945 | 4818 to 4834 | -0.04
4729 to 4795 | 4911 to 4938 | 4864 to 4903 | 0.04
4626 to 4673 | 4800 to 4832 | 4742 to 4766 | 0.01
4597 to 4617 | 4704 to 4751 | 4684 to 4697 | 0.06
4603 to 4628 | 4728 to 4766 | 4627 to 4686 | 0.05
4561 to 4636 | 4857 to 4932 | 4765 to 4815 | -0.03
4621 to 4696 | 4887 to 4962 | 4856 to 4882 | 0.09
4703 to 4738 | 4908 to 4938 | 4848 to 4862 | 0.06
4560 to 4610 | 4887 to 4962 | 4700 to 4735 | 0.03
